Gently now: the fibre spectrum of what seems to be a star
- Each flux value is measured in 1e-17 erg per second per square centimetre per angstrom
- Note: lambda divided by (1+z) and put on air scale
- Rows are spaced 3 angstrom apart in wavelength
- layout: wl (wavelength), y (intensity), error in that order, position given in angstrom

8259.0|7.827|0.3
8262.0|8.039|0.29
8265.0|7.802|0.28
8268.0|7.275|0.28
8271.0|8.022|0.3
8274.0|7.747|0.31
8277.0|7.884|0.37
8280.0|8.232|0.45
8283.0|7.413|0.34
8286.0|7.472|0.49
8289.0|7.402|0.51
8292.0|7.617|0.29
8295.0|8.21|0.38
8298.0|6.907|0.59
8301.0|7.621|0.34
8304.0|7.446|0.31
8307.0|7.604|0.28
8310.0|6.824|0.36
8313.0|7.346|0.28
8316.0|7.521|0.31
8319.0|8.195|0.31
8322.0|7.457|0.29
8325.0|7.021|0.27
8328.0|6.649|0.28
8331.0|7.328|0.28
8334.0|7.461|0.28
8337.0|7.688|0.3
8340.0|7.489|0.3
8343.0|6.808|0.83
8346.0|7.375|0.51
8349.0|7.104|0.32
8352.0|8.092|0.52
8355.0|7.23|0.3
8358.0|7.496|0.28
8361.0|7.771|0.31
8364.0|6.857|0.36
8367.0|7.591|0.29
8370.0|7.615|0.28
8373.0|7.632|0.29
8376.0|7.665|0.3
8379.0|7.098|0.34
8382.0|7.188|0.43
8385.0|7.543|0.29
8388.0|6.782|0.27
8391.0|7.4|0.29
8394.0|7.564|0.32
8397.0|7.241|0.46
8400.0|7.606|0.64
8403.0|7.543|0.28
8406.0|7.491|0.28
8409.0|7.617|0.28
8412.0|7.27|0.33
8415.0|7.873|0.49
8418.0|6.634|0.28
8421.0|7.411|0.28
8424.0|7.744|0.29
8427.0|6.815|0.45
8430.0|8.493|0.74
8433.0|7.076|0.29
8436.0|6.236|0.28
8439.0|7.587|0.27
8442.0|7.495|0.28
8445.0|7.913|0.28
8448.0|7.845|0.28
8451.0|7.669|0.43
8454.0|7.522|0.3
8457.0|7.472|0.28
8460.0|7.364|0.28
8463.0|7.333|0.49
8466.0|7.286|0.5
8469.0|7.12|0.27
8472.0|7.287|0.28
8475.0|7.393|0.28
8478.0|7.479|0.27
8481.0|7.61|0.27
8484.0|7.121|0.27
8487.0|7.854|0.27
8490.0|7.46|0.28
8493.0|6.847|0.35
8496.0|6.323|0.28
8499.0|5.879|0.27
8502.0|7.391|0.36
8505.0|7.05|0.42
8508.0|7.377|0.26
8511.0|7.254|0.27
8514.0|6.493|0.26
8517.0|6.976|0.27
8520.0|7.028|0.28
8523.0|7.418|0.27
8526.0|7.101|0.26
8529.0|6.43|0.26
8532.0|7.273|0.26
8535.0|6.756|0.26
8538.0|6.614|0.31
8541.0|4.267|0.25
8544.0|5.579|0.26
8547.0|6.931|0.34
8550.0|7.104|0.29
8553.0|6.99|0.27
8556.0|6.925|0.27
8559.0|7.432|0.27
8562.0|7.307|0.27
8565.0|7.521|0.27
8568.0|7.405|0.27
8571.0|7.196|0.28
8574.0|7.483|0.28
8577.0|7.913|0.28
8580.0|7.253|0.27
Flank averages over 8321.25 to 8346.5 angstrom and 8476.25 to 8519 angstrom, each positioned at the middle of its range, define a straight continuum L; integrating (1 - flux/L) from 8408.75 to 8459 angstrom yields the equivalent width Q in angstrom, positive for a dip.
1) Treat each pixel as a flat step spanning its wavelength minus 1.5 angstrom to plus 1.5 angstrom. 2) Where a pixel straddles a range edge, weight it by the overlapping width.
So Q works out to -2.1 angstrom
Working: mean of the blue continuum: 7.24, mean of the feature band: 7.45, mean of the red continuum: 7.08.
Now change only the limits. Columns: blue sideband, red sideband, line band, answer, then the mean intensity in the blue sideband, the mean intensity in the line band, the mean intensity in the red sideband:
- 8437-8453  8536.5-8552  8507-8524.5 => -1.38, 7.65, 7.08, 6.13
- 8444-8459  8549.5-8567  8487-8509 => 1.52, 7.67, 6.96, 7.22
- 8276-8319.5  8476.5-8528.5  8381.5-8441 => -0.51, 7.56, 7.36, 7.08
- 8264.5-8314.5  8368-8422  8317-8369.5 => 0.63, 7.57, 7.39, 7.4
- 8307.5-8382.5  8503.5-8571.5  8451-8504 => -1.43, 7.39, 7.23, 6.88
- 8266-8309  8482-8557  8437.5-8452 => -1.27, 7.62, 7.7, 6.82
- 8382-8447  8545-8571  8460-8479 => -0.02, 7.4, 7.32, 7.17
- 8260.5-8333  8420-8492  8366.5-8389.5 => 0.33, 7.54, 7.38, 7.44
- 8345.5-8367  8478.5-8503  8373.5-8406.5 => -0.17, 7.43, 7.38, 7.07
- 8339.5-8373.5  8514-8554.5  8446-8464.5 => -1.47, 7.41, 7.54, 6.65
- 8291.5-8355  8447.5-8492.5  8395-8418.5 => -0.07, 7.41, 7.45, 7.43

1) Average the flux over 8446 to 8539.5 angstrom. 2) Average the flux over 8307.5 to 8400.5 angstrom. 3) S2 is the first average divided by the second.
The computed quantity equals 0.97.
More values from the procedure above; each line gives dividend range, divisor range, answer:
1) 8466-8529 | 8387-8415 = 0.96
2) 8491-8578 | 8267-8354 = 0.92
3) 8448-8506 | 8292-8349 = 0.98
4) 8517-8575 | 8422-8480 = 0.93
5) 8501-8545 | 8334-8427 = 0.91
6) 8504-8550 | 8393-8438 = 0.91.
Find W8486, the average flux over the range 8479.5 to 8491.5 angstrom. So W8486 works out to 7.51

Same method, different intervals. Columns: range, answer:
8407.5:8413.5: 7.44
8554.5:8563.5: 7.22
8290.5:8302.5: 7.59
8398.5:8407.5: 7.55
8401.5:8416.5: 7.56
